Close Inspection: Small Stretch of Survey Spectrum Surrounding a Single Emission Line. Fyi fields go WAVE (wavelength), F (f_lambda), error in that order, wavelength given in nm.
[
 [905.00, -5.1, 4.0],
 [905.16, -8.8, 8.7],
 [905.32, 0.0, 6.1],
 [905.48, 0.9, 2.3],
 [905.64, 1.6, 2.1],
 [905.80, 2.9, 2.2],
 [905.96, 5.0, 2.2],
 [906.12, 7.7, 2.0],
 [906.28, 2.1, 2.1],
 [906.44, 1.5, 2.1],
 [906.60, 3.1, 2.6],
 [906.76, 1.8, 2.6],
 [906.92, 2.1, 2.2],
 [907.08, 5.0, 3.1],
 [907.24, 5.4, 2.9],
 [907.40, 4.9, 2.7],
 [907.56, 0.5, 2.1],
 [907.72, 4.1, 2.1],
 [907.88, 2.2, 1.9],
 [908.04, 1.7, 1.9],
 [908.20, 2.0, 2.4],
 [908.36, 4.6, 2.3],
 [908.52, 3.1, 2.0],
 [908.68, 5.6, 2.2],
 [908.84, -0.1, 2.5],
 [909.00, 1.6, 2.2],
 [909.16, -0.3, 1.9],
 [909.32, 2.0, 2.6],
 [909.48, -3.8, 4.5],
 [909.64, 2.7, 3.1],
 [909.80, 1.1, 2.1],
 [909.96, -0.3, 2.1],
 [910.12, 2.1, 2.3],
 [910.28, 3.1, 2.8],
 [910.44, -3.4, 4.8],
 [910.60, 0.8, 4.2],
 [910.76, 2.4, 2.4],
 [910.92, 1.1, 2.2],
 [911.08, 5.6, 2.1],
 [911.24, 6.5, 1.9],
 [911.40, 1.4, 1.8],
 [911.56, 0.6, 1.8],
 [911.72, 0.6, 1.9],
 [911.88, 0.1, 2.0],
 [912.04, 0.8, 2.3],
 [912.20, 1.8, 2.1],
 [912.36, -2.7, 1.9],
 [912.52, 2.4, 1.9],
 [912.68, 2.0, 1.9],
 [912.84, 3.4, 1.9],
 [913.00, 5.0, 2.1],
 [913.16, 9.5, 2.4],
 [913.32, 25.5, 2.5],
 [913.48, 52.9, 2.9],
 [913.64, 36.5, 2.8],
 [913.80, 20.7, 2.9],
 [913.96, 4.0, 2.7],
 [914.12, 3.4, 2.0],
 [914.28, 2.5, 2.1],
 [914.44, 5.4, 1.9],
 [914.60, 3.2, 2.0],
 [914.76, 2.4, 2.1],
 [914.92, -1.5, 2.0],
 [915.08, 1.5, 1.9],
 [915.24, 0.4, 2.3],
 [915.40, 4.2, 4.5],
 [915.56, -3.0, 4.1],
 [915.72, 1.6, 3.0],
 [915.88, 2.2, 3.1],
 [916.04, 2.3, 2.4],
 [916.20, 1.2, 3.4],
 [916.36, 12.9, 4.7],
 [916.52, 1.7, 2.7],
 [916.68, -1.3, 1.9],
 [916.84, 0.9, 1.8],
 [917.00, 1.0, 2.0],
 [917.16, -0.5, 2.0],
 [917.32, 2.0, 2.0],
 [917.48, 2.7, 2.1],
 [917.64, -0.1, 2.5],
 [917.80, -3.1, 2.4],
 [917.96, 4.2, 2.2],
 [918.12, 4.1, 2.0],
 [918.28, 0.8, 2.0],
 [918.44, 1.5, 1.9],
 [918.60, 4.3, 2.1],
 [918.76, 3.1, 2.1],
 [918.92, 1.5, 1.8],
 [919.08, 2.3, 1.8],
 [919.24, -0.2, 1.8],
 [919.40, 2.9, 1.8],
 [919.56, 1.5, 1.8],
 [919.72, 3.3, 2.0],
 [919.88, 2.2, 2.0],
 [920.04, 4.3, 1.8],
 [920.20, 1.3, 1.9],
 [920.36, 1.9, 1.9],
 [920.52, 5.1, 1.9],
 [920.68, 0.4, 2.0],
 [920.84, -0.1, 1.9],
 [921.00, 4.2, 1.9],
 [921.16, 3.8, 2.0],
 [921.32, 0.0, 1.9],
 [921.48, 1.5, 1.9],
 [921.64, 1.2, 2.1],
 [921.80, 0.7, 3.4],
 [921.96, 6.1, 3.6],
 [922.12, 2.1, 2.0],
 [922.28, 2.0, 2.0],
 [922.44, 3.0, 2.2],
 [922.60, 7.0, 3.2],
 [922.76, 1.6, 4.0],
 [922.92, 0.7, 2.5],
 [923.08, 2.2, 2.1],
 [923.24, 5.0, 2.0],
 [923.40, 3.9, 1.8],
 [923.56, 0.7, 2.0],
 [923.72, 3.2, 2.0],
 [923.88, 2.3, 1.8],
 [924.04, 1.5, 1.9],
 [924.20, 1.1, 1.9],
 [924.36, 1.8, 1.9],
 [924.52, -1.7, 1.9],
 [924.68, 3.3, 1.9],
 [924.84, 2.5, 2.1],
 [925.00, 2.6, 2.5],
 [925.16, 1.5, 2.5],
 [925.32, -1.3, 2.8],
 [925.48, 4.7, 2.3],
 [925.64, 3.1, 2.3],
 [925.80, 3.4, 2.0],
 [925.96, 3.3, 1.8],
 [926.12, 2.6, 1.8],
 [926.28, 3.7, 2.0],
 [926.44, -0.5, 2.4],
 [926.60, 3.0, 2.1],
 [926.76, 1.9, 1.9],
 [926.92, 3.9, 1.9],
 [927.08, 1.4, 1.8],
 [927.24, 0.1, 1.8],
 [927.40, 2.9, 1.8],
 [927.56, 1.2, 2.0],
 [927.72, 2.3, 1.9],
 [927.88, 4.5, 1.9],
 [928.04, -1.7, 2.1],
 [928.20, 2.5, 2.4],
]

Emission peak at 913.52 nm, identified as H-beta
